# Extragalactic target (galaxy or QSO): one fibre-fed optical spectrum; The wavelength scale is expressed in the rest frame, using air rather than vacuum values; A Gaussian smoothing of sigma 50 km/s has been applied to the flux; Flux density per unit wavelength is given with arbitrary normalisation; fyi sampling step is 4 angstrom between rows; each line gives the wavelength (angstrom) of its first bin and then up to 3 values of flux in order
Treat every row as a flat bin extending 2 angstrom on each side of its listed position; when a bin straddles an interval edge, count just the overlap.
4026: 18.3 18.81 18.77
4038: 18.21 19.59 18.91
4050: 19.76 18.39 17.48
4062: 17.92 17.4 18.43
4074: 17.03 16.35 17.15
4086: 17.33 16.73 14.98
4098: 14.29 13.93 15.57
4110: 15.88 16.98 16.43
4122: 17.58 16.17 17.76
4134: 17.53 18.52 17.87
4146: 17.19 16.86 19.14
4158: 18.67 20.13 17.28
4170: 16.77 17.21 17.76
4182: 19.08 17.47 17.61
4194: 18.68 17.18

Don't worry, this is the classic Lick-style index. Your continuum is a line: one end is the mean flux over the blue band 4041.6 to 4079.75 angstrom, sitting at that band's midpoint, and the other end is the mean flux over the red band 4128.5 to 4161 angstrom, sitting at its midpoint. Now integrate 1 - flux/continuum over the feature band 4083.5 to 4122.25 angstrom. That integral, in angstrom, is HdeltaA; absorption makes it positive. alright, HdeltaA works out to 4.6 angstrom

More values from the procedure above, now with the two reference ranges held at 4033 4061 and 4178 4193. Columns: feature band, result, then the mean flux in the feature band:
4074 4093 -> 1.77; 16.8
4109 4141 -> 2.04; 17.2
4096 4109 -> 2.64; 14.7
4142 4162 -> 0.04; 18.2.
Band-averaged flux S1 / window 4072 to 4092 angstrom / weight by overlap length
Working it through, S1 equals 16.9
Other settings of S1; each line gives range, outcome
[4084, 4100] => 15.8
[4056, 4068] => 17.6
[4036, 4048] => 18.9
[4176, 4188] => 18.1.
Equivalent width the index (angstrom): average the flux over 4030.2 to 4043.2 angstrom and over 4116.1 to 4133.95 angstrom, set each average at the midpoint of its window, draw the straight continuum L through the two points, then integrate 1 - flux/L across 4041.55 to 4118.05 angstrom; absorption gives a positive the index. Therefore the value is 4.2 angstrom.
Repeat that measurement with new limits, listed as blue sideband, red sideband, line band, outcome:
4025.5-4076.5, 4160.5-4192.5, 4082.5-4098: 1.75 angstrom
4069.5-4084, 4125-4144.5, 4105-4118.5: 0.92 angstrom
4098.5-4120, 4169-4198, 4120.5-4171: -3.40 angstrom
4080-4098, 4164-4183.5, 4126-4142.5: -0.71 angstrom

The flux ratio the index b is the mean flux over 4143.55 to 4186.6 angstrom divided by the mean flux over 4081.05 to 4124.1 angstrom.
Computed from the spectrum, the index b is 1.12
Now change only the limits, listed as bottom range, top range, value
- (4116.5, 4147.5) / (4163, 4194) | 1.02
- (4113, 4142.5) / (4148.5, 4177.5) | 1.04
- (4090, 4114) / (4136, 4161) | 1.19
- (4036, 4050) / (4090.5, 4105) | 0.77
